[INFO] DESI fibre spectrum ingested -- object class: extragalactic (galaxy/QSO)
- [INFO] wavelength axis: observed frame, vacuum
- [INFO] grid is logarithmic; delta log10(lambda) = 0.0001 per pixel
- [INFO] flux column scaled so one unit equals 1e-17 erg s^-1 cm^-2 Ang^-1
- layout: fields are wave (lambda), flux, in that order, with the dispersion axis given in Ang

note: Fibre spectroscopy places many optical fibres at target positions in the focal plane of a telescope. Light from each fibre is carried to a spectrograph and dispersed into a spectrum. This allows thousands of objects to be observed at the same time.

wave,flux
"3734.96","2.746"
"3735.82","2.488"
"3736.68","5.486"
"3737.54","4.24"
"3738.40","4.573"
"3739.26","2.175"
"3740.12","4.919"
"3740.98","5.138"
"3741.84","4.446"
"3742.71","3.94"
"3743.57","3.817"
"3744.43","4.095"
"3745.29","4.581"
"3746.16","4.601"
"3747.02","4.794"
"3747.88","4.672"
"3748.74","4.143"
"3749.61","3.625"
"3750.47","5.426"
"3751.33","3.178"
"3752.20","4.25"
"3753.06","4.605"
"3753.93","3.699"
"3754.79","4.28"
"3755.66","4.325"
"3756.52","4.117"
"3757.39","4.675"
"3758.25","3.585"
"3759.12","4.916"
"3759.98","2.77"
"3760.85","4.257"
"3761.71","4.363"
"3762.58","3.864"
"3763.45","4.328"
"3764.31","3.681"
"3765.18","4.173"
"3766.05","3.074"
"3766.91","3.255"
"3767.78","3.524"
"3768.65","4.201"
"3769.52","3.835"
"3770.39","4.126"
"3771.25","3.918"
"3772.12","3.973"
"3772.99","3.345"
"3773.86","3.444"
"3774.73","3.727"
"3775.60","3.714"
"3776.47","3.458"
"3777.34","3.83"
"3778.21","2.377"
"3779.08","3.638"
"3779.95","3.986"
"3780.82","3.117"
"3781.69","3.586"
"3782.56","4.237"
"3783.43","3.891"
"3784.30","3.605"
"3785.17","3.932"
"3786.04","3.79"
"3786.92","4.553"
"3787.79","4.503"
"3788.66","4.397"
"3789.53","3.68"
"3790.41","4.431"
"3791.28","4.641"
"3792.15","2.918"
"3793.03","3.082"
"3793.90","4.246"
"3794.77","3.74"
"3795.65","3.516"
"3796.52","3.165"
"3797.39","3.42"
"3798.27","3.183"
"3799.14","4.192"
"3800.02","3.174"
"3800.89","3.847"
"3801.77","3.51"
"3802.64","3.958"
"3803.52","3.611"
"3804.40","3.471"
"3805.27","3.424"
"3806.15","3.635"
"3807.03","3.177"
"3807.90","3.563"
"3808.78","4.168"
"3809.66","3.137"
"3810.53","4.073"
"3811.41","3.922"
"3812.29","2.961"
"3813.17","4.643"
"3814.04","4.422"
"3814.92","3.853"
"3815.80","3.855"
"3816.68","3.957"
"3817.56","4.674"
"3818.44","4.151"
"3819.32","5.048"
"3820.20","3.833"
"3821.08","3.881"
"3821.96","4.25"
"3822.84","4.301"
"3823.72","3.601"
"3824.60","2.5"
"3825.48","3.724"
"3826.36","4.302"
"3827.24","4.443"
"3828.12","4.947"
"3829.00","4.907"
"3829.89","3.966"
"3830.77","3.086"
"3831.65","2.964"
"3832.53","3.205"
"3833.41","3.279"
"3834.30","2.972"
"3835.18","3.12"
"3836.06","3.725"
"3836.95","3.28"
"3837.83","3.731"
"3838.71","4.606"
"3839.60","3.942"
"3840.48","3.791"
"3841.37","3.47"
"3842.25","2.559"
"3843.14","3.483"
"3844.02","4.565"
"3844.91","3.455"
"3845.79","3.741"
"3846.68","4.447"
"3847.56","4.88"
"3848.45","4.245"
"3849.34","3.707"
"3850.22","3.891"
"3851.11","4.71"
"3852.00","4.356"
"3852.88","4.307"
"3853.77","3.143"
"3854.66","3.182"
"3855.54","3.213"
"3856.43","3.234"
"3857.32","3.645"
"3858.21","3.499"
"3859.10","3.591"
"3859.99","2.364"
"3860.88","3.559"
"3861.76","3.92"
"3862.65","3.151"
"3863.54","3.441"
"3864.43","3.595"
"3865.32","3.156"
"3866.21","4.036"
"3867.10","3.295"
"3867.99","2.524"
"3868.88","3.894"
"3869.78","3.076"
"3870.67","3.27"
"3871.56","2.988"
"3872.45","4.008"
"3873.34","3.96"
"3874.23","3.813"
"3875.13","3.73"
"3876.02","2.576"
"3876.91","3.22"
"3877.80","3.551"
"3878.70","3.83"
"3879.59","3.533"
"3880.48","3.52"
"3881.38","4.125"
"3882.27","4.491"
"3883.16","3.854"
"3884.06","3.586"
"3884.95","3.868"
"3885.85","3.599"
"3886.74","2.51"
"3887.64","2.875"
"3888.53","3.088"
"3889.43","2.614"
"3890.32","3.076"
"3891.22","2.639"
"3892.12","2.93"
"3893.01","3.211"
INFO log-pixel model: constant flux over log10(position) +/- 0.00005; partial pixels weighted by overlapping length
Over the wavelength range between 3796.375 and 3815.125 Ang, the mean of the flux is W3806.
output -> 3.67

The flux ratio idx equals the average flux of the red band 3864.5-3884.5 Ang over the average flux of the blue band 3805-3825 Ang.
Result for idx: 0.9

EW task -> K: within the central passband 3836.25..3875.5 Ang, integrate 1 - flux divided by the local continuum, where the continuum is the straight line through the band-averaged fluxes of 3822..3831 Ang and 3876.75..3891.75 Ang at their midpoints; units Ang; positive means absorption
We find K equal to 0.6 Ang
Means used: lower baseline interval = 4.01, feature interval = 3.65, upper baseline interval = 3.41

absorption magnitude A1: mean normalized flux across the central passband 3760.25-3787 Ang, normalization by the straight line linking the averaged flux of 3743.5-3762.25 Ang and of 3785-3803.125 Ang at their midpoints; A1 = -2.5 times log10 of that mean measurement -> 0.07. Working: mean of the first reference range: 4.22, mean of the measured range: 3.75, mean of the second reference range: 3.8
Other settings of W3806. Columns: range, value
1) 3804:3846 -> 3.79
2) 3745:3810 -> 3.85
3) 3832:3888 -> 3.59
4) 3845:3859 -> 3.86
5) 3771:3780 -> 3.56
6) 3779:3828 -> 3.84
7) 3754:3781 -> 3.81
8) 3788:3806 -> 3.69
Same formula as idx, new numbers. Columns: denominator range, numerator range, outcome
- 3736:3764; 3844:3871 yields 0.86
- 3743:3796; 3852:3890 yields 0.88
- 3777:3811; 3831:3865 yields 0.98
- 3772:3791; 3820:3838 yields 0.98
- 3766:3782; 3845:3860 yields 1.06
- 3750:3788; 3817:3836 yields 0.99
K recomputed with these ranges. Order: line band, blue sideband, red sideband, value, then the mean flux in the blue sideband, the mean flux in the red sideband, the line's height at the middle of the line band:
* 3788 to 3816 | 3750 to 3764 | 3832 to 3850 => 1.39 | 4.16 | 3.71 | 3.92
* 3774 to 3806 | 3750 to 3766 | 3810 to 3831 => 2.97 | 4.11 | 4.06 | 4.09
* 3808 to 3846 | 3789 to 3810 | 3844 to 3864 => -1.50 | 3.63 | 3.73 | 3.68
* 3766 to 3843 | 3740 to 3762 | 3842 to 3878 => 3.52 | 4.27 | 3.59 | 3.94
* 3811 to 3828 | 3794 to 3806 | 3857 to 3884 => -2.28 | 3.58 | 3.51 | 3.56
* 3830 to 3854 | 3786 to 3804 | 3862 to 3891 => -1.07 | 3.79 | 3.43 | 3.58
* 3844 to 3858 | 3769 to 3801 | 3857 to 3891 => -1.54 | 3.74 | 3.43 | 3.51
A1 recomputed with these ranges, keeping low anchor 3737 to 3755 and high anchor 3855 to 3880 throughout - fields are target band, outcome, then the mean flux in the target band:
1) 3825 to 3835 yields -0.029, 3.78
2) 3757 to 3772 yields 0.057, 3.92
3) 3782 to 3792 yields -0.037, 4.11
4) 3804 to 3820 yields -0.028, 3.9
